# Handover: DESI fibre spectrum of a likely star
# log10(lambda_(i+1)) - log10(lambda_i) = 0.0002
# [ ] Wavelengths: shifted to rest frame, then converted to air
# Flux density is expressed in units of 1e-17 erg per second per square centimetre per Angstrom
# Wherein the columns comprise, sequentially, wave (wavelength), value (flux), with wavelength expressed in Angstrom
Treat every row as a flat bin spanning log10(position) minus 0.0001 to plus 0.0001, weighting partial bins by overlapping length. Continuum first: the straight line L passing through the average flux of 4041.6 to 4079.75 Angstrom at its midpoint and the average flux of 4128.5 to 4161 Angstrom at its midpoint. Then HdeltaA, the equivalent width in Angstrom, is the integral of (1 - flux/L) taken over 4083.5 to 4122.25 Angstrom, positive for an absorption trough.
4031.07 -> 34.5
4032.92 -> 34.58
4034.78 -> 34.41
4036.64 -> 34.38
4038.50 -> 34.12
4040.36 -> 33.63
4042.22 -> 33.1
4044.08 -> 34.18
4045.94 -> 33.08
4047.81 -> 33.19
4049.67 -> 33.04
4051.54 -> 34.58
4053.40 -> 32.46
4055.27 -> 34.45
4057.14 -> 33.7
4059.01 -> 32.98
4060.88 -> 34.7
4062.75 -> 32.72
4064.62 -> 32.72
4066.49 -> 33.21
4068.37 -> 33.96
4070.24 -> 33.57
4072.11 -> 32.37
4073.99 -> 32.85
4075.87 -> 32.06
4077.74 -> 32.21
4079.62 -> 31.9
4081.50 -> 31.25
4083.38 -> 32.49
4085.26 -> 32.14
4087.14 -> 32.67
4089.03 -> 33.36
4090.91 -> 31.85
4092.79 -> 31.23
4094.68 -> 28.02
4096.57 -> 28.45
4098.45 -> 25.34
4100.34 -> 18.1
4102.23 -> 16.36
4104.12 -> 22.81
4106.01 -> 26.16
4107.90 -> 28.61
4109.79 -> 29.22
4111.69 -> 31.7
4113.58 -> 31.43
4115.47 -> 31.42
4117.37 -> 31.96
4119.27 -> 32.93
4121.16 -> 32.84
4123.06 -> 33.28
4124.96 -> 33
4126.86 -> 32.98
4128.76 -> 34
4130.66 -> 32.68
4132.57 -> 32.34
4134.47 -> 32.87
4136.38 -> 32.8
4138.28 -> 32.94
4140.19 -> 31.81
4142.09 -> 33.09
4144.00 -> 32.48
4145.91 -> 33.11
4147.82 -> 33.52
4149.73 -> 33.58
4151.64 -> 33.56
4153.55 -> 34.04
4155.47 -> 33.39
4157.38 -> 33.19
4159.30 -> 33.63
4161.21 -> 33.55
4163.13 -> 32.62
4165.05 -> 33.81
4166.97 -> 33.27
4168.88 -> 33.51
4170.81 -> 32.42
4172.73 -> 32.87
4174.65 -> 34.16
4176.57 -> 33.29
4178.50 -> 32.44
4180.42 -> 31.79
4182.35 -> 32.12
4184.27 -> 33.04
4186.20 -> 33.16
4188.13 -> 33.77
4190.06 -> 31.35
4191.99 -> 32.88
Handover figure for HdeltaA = 4.96 Angstrom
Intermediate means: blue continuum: 33.2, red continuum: 33.1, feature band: 28.9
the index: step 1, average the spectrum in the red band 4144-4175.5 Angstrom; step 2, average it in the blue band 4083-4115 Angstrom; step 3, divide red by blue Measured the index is 1.2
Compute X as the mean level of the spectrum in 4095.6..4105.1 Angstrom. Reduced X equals 22.2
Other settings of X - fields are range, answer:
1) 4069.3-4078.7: 32.6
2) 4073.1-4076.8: 32.4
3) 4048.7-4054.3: 33.4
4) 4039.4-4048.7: 33.4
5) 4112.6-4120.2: 31.9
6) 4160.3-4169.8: 33.4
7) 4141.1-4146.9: 32.9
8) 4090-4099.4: 29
